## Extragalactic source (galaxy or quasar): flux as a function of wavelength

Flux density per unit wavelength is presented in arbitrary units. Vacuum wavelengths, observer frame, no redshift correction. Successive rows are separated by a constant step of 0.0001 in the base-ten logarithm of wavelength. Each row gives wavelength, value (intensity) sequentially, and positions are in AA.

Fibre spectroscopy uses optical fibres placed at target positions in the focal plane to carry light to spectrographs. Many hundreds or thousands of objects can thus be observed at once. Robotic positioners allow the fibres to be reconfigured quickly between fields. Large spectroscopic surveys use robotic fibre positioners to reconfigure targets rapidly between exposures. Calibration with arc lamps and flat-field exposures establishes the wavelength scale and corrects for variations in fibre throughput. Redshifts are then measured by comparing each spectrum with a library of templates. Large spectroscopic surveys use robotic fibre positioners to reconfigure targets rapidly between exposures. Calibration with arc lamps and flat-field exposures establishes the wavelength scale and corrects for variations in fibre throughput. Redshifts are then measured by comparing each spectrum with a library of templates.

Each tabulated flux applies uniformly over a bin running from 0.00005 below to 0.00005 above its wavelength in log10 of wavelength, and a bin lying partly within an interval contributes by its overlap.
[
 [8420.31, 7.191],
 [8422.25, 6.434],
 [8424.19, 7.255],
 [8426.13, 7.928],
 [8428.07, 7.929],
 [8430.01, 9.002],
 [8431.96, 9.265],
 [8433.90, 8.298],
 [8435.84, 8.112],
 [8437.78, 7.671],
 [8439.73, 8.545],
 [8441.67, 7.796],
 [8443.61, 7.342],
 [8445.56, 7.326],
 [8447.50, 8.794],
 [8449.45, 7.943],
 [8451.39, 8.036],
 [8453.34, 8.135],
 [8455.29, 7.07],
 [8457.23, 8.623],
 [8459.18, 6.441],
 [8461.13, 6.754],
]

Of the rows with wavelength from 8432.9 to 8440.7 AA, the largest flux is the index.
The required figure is 8.545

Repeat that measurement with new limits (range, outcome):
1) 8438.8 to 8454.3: 8.794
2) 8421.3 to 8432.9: 9.265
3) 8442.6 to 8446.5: 7.342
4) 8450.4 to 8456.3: 8.135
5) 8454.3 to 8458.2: 8.623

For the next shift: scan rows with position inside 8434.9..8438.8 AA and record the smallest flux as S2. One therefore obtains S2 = 7.671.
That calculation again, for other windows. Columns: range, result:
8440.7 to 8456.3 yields 7.07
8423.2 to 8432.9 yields 7.255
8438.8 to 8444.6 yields 7.342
